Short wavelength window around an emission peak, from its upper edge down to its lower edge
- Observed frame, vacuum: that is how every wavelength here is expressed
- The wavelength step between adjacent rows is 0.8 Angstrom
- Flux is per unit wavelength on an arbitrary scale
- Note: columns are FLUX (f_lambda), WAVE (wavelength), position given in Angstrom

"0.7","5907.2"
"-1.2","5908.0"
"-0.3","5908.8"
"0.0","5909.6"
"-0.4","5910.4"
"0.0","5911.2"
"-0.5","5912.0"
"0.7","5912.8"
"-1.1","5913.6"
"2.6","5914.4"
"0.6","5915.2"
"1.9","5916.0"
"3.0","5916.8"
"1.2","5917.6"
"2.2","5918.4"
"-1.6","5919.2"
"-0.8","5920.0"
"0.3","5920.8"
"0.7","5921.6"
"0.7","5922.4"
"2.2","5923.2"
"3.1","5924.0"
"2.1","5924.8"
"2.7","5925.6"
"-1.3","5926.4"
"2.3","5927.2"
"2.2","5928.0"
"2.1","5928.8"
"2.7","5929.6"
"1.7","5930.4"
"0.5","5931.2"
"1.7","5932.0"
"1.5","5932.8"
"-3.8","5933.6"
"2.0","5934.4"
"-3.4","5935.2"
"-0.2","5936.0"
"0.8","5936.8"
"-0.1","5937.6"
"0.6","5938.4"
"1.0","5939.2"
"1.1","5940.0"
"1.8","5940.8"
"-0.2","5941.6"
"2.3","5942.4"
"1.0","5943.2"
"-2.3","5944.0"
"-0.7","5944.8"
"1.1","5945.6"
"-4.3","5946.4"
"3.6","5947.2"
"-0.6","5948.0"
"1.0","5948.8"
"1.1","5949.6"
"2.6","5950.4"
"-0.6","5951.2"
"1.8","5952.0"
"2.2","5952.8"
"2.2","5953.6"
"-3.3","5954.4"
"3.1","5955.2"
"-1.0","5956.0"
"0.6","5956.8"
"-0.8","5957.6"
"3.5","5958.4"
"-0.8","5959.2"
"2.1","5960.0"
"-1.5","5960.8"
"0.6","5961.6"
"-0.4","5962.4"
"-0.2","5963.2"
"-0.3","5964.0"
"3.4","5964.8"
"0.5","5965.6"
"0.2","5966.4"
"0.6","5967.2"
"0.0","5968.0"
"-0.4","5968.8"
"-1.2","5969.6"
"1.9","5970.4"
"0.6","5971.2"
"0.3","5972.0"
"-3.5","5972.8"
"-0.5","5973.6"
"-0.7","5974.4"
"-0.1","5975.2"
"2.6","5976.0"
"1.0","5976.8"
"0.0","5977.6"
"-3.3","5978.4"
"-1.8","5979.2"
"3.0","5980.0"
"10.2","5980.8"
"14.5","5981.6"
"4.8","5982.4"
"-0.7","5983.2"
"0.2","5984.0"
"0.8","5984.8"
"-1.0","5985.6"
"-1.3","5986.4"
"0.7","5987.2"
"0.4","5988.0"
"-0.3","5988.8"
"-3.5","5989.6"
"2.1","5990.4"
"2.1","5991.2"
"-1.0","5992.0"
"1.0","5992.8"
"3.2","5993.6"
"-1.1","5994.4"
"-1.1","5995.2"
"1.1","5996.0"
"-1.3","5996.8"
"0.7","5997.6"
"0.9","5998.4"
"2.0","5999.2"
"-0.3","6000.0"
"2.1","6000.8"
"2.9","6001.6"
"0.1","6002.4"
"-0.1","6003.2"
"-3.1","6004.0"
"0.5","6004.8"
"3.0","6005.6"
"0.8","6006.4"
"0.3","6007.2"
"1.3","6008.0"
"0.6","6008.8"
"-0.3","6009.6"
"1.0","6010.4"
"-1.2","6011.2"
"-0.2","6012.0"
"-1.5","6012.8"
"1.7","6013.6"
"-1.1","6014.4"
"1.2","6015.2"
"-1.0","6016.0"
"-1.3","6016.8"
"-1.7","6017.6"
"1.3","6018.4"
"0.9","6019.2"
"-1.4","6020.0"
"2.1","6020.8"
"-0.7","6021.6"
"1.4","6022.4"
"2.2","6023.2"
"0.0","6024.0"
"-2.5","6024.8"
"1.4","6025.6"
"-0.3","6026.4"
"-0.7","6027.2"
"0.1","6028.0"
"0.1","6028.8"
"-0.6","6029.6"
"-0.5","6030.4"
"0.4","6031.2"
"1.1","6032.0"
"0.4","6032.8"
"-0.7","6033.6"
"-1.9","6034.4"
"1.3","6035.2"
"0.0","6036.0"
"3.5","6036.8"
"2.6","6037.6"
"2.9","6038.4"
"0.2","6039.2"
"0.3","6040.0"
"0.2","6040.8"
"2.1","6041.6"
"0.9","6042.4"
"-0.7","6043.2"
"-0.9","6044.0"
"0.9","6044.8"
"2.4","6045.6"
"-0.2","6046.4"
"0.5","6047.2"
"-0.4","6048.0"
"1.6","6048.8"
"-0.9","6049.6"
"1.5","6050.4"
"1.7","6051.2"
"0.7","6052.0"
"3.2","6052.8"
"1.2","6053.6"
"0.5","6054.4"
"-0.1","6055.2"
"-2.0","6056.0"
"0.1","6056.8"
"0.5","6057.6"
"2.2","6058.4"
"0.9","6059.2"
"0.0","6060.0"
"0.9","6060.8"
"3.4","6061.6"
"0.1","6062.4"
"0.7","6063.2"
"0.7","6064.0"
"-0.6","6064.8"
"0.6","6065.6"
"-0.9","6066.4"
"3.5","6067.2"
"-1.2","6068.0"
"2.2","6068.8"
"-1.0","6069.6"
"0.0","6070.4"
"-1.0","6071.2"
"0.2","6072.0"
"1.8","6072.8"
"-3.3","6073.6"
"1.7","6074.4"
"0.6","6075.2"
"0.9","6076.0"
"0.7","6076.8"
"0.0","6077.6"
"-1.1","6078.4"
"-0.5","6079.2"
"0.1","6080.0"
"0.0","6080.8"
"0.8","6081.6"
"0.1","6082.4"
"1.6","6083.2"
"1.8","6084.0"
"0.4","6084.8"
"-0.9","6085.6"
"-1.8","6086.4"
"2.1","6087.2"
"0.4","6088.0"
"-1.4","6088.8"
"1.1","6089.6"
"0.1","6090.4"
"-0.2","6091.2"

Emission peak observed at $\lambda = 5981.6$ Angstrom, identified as [O III] 5007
